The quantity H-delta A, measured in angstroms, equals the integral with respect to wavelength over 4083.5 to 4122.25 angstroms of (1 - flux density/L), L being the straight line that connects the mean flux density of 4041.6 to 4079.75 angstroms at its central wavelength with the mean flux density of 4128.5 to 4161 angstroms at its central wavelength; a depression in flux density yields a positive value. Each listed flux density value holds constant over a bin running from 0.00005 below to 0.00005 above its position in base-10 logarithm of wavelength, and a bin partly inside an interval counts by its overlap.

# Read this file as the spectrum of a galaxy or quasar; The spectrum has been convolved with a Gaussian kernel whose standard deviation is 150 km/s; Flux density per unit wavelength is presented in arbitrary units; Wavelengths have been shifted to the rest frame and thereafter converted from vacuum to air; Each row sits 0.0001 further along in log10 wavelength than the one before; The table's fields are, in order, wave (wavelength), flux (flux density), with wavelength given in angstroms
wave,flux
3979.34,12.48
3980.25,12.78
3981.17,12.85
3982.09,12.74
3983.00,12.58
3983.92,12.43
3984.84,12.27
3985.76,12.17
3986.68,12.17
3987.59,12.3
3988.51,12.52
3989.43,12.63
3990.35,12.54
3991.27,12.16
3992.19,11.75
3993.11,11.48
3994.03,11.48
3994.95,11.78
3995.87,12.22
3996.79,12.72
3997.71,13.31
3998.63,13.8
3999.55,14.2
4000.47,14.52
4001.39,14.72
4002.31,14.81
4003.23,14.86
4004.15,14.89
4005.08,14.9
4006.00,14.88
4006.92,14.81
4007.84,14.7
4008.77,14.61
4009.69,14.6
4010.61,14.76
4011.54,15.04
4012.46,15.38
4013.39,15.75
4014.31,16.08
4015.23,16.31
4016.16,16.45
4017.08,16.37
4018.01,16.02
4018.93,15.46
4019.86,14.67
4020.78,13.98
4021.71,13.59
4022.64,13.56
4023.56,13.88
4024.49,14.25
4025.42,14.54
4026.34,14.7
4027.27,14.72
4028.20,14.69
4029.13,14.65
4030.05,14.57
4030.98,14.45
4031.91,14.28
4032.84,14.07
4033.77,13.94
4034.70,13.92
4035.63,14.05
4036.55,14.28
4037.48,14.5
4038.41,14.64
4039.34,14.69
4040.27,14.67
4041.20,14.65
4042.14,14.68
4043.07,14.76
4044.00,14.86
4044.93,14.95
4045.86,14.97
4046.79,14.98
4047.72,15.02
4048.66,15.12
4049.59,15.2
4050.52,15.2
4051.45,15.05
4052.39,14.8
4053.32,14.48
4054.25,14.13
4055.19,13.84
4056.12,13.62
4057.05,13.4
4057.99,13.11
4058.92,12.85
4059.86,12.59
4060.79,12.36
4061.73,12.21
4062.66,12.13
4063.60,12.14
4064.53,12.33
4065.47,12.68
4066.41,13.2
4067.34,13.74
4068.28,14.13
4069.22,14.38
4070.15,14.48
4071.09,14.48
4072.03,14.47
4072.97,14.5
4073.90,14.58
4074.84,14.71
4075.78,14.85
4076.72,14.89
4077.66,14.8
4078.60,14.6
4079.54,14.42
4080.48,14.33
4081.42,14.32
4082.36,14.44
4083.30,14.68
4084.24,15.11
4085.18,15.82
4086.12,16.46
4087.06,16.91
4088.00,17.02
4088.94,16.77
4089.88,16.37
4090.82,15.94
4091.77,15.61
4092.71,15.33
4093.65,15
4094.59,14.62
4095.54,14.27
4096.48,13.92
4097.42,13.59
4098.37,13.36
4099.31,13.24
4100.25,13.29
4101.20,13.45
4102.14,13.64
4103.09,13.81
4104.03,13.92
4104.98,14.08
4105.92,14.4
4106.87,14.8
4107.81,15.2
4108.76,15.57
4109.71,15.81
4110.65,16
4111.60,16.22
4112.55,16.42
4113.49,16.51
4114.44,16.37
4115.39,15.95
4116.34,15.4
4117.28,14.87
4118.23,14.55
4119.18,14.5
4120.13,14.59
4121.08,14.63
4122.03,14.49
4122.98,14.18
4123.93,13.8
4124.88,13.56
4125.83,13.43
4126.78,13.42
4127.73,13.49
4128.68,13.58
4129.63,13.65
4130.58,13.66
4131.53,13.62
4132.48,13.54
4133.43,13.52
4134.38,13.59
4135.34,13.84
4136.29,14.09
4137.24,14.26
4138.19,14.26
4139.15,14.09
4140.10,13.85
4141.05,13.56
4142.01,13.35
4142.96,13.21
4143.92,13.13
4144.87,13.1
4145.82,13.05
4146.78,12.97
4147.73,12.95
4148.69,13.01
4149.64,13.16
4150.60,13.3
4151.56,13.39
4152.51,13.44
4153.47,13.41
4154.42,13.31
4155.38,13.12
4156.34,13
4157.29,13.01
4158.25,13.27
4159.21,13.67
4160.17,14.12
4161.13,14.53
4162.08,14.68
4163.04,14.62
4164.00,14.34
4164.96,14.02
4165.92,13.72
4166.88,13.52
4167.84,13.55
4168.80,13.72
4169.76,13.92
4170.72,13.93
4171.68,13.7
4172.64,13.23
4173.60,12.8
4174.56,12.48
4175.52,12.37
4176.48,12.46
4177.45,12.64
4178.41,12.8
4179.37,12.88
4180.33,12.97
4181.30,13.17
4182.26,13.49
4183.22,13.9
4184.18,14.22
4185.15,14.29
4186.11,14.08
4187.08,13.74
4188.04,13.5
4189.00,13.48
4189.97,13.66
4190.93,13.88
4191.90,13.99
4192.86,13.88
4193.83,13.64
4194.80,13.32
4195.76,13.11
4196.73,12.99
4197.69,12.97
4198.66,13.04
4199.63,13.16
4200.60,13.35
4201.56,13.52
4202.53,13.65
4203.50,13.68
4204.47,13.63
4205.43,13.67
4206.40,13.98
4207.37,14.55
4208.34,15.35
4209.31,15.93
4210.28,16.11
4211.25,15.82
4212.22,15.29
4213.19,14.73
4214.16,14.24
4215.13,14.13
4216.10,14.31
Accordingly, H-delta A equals -3.6 angstroms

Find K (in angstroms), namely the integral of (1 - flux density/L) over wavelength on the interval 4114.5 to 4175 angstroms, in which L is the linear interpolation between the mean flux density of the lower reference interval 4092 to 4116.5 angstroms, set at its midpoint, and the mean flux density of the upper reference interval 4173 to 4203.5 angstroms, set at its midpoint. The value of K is 1.4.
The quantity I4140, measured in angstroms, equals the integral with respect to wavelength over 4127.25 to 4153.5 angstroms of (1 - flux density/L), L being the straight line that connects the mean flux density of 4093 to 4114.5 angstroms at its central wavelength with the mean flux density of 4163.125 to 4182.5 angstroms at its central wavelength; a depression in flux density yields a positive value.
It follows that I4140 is 0.8 angstroms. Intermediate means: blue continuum 14.6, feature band 13.5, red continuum 13.3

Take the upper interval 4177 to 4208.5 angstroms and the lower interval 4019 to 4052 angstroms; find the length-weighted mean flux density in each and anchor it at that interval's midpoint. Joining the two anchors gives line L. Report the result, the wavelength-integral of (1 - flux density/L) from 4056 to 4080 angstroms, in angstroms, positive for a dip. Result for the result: 1.1 angstroms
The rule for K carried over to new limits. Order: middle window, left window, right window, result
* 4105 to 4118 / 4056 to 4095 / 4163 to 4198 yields -1.4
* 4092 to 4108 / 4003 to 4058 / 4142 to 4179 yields -0.1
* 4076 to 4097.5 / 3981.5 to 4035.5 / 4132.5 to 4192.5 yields -2.3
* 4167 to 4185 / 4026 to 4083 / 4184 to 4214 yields 1.0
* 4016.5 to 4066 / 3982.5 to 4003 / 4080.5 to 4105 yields -1.7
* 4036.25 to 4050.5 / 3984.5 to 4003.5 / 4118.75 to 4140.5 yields -1.7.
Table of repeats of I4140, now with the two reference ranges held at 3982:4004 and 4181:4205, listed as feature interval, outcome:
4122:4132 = -0.25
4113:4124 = -1.42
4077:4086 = -1.10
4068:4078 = -1.08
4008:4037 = -3.98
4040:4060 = -2.07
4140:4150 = 0.17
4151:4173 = -0.38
